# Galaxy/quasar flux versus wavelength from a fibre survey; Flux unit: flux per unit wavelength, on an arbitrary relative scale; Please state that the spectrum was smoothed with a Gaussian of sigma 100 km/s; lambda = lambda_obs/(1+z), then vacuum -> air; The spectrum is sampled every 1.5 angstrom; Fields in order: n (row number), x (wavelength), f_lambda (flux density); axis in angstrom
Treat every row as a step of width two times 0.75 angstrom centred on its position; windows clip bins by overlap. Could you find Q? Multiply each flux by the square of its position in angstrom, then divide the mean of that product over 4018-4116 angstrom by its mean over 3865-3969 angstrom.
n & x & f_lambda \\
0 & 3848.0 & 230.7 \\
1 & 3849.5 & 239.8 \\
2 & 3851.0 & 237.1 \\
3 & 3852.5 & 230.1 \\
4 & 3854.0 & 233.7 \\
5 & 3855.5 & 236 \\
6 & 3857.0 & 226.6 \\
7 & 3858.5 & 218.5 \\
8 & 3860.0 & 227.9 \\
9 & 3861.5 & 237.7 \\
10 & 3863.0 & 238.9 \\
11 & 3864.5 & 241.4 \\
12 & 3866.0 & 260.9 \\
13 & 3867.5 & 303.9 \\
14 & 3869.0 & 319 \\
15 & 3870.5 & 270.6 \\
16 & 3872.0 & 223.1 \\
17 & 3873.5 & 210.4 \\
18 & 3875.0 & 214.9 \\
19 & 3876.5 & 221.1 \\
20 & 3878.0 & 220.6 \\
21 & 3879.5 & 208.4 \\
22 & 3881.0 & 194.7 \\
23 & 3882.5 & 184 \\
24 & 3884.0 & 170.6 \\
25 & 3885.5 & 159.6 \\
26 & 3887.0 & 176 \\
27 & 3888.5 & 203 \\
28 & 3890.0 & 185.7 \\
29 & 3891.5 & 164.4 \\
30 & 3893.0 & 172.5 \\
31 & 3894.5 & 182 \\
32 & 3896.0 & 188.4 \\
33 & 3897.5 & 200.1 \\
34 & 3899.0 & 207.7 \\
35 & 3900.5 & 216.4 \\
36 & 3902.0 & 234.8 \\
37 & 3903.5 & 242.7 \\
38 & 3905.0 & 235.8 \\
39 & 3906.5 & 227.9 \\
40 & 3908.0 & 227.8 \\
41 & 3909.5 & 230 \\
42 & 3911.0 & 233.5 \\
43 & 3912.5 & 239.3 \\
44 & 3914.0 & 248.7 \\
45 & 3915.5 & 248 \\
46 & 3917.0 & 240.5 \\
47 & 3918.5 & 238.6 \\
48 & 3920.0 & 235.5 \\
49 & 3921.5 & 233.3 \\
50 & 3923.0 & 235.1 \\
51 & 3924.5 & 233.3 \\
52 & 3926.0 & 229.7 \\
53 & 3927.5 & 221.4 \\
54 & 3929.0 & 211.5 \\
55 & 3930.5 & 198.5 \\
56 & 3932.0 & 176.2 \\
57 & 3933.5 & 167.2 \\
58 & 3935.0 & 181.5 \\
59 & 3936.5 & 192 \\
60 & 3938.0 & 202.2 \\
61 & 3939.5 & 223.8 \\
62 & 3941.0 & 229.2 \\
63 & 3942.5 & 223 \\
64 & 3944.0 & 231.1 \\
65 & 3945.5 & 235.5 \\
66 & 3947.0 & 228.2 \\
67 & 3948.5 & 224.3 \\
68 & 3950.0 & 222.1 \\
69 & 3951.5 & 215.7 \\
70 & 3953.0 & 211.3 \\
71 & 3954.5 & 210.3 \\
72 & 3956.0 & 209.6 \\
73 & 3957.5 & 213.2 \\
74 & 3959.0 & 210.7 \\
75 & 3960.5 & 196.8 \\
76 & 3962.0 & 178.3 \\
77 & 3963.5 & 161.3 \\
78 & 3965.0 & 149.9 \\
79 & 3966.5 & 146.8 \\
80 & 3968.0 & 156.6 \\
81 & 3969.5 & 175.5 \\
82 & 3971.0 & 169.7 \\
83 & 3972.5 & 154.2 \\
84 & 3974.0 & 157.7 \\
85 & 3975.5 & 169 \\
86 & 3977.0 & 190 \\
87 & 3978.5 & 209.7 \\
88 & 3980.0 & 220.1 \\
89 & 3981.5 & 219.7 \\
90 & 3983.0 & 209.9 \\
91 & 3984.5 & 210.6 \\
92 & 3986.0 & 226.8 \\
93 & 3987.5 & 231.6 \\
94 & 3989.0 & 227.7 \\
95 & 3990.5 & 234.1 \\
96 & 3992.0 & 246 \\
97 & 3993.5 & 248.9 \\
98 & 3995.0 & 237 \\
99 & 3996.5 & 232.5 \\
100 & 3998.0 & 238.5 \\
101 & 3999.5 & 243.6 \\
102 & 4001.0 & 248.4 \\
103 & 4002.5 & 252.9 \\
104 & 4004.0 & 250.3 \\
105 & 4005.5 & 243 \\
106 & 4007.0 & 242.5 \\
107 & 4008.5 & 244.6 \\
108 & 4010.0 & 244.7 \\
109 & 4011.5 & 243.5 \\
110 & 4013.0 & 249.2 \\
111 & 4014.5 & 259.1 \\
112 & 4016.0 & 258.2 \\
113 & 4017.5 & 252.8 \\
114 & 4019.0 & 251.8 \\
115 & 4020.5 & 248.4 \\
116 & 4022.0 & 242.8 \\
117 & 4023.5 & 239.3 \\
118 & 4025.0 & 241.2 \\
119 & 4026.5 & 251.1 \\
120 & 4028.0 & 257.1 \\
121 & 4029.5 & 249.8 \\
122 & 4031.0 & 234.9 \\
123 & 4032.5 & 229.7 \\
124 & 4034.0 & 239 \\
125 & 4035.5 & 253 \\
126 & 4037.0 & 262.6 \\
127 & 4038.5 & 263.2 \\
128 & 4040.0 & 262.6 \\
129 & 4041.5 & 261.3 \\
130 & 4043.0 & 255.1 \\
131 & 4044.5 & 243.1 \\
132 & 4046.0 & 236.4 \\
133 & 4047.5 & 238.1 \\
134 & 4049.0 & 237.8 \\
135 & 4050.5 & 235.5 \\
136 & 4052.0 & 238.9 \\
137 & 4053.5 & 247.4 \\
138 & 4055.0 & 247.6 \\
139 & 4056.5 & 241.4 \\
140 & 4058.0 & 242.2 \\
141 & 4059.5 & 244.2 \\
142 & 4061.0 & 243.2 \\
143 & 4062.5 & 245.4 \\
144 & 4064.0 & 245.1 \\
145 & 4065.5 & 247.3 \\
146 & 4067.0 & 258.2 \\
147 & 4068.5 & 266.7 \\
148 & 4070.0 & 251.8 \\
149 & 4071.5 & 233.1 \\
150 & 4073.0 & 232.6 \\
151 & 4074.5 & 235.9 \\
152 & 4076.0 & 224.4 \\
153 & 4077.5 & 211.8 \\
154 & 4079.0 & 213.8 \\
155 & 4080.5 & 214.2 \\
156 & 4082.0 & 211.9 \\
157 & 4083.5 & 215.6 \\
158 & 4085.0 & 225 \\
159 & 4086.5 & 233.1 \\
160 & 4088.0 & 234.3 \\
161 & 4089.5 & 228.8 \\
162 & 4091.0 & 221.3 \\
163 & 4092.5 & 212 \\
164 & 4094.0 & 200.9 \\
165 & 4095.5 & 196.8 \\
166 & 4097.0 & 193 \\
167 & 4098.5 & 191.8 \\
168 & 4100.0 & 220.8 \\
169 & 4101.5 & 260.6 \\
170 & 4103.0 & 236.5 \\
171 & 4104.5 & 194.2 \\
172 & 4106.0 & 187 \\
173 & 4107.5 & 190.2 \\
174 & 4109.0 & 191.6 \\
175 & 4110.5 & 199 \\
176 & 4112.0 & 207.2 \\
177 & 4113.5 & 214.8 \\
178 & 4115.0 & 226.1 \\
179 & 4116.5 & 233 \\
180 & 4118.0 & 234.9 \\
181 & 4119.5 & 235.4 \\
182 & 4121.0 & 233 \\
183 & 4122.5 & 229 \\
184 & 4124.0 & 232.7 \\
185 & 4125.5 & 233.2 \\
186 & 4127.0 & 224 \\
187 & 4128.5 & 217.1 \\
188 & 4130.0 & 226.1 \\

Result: 1.18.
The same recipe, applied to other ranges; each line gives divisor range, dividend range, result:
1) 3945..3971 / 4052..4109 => 1.23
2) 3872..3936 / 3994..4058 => 1.24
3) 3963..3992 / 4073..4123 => 1.20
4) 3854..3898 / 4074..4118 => 1.11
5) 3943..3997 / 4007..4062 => 1.25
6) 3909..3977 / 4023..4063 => 1.25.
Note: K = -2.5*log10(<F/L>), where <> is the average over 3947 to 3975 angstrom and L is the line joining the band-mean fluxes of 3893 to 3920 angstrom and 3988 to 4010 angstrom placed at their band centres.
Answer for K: 0.242 mag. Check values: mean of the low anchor 225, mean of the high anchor 242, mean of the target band 188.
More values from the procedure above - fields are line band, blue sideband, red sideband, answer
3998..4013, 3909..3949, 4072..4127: -0.12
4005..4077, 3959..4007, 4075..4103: -0.15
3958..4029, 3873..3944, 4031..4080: 0.05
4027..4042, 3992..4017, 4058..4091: -0.05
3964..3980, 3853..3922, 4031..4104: 0.32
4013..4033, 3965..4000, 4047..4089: -0.13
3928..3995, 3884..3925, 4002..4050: 0.14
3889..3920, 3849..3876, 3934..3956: 0.05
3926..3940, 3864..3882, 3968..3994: 0.11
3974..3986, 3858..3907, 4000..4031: 0.18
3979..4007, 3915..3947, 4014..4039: 0.02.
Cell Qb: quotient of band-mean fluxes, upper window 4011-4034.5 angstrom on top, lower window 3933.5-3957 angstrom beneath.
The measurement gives 1.15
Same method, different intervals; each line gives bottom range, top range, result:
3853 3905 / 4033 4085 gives 1.11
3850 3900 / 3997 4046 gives 1.14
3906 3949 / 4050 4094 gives 1.05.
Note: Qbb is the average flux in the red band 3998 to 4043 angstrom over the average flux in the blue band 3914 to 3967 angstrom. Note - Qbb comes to 1.18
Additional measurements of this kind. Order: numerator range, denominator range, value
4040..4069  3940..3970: 1.22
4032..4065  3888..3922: 1.12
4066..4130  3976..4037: 0.93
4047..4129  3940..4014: 1.05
